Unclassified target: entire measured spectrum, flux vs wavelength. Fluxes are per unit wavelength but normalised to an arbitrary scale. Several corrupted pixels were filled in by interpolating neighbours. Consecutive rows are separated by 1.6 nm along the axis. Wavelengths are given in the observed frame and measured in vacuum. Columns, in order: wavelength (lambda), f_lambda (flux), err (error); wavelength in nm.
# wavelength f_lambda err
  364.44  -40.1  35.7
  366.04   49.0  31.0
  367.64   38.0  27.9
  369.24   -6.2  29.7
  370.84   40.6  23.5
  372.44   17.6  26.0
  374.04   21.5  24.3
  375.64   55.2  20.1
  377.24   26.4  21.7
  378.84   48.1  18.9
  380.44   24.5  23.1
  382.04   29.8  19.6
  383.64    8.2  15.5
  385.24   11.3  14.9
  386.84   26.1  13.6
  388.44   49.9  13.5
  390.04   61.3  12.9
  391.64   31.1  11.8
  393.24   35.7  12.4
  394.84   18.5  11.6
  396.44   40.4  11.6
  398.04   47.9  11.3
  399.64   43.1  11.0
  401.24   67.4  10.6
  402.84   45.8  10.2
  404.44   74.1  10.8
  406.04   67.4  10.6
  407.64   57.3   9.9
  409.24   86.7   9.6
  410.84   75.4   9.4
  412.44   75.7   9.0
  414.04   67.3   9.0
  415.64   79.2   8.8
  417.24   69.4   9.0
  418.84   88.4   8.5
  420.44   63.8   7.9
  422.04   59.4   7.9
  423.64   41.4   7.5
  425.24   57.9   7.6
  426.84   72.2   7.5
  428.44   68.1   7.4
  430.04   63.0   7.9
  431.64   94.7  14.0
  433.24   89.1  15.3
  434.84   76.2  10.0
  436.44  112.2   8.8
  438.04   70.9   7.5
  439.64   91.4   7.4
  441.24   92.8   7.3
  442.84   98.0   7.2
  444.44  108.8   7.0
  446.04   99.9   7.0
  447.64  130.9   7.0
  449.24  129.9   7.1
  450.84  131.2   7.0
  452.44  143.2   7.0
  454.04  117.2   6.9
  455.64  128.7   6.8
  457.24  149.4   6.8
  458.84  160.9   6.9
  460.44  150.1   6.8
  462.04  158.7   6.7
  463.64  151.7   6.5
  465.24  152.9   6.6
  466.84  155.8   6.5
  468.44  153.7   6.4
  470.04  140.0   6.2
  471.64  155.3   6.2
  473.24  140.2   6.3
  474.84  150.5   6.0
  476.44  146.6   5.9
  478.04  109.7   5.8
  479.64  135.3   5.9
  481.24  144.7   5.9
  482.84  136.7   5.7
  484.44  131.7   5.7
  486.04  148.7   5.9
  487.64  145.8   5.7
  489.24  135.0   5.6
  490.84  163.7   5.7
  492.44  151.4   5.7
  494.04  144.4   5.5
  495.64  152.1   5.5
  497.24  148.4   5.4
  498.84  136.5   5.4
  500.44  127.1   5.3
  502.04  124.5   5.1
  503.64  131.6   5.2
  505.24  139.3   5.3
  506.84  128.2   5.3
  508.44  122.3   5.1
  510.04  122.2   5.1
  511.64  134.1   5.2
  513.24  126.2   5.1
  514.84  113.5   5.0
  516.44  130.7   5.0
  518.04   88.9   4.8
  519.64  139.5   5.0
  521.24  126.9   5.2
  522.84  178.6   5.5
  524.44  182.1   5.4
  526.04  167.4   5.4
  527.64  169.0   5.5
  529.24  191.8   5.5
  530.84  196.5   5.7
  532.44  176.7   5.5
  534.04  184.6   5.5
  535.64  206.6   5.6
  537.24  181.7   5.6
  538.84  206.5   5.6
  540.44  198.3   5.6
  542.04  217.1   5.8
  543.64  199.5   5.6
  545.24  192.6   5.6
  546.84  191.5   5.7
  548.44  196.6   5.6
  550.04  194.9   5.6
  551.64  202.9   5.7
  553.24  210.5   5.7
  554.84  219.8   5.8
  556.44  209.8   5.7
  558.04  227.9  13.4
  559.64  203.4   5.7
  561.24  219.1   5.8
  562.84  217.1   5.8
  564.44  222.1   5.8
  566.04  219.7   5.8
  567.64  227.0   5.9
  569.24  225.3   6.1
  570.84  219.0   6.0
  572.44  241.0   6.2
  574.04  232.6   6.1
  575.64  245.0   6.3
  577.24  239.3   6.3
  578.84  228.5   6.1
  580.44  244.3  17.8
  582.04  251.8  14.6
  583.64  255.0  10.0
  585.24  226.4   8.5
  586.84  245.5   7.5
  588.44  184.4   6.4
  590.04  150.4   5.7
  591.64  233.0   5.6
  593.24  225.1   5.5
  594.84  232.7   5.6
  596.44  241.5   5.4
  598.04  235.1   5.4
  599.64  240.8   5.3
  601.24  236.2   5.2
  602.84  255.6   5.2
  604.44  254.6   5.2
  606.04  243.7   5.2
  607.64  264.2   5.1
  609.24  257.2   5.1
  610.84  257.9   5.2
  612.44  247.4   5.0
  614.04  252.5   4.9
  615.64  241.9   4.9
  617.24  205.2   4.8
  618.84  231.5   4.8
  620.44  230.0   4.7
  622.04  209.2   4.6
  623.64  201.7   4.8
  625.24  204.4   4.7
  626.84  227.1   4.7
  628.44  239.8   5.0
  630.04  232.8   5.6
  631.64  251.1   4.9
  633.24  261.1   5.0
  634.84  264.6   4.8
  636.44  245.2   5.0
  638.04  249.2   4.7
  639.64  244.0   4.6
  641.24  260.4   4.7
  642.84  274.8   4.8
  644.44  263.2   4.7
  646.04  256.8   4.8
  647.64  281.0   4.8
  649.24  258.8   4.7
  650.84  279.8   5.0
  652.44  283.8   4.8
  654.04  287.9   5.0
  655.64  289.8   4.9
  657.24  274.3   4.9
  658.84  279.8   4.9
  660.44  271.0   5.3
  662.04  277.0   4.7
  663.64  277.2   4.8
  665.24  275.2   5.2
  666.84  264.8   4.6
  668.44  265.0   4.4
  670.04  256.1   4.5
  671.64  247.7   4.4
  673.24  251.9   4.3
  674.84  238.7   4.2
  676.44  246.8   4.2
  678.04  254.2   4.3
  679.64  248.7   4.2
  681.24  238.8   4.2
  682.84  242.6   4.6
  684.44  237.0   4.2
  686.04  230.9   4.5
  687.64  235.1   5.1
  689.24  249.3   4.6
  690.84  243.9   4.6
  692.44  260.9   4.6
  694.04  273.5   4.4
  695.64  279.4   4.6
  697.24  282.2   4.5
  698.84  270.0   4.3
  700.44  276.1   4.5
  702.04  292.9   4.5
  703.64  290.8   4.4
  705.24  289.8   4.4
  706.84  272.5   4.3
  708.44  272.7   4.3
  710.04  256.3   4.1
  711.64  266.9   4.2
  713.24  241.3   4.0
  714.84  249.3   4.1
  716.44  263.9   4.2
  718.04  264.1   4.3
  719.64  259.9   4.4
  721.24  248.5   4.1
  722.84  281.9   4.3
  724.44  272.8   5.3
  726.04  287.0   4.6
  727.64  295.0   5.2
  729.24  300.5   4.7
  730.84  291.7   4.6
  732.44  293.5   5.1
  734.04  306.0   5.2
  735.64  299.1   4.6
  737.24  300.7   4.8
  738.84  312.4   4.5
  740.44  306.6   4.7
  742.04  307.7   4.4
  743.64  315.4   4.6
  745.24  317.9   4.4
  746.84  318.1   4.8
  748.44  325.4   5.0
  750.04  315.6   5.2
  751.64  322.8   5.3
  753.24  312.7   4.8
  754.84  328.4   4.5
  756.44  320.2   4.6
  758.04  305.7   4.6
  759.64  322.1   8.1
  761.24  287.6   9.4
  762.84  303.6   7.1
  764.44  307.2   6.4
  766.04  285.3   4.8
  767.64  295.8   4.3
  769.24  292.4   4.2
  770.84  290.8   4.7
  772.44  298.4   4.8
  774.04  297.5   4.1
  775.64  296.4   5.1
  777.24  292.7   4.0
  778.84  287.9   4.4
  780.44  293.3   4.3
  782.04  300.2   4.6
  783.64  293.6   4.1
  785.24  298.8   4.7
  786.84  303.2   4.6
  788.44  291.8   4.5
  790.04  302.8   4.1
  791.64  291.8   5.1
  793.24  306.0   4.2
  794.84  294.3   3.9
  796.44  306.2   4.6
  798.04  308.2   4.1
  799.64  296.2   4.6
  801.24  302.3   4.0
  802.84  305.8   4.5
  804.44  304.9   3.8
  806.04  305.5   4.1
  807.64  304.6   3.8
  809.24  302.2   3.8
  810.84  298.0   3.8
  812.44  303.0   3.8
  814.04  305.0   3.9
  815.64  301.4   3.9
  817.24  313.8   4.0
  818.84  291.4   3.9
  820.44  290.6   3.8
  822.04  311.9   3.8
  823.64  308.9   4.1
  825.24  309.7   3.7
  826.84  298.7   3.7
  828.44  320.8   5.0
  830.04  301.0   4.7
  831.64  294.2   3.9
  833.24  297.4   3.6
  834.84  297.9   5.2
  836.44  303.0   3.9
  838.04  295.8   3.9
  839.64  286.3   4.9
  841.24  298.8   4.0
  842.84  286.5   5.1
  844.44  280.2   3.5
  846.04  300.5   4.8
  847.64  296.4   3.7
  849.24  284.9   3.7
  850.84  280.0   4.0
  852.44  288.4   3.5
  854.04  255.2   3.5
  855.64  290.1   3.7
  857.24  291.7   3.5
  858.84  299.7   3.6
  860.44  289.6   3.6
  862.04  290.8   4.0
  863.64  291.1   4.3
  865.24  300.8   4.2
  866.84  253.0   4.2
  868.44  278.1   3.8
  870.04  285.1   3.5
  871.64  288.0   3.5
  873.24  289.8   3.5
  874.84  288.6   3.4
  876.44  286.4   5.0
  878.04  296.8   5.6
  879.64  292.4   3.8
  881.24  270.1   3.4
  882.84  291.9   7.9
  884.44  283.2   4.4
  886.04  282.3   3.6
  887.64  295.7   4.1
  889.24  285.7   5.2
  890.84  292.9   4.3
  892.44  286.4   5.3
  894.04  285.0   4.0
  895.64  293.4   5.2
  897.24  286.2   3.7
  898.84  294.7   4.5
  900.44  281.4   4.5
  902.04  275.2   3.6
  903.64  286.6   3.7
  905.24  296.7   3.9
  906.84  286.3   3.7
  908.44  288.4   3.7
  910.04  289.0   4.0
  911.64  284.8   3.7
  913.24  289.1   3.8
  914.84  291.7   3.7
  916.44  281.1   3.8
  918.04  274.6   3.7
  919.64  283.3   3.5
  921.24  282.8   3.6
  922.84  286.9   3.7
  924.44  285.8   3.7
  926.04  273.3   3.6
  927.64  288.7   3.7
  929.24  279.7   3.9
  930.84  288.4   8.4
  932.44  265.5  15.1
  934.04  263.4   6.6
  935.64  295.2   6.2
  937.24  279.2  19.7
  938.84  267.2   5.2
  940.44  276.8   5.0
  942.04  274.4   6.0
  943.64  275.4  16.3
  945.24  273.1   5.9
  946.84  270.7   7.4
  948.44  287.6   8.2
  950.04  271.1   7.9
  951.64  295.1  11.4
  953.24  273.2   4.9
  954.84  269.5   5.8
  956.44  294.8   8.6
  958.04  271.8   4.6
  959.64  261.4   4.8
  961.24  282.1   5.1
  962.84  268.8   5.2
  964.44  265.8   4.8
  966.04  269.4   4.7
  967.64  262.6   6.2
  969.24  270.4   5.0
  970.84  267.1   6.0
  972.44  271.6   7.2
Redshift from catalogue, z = 0.00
